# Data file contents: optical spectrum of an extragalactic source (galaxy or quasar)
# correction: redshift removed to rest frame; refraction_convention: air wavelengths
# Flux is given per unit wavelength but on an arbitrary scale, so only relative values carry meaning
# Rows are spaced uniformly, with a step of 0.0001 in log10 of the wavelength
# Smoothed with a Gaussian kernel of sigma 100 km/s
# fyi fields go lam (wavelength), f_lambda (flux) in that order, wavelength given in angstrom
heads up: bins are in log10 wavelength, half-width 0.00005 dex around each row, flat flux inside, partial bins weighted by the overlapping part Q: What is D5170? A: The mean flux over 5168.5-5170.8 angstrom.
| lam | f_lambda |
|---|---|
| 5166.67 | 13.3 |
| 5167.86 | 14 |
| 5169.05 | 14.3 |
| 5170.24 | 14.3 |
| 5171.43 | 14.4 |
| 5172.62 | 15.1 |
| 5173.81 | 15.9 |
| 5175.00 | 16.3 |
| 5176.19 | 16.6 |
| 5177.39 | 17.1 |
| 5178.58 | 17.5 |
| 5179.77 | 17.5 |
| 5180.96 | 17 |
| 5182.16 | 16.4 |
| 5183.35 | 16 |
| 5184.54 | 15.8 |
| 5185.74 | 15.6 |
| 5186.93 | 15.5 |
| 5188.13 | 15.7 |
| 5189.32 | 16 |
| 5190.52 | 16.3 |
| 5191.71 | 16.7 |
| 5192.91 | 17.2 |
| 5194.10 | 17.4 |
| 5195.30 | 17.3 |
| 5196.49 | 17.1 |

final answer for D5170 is 14.3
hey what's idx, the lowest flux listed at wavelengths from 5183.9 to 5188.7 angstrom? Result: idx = 15.5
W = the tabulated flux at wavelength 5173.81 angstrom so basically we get 15.9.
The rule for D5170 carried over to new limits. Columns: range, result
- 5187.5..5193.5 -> 16.4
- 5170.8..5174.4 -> 15.1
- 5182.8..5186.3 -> 15.8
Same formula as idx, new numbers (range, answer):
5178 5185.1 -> 15.8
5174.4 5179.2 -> 16.3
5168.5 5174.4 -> 14.3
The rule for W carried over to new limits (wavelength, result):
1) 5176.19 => 16.6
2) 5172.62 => 15.1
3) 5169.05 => 14.3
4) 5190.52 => 16.3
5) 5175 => 16.3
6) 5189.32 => 16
